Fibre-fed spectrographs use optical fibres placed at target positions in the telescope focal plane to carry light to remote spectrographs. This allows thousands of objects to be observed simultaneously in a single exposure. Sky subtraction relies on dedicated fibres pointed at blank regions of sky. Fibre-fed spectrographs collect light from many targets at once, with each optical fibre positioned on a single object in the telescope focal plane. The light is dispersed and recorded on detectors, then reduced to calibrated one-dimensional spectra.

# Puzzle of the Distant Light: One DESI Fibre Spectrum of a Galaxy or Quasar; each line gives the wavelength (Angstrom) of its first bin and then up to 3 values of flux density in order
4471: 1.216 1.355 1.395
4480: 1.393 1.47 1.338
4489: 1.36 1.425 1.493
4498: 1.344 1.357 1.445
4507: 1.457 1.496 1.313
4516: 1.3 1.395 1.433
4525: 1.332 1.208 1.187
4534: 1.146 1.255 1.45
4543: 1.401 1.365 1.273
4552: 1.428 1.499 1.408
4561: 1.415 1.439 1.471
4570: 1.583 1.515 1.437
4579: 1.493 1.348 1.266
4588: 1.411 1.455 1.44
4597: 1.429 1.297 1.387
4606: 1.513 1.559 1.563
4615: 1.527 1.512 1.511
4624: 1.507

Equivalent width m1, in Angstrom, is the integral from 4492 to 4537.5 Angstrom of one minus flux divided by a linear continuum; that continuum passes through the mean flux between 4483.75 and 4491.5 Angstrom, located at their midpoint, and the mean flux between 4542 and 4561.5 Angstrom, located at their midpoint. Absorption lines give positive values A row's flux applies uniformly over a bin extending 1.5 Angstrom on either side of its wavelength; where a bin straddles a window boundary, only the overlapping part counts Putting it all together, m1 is 1.1 Angstrom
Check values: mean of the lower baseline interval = 1.37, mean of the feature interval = 1.35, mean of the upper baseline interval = 1.4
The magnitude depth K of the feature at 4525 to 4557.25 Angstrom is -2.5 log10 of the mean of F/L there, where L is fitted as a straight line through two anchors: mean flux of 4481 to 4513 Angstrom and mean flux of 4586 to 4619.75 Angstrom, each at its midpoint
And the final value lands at 0.086 mag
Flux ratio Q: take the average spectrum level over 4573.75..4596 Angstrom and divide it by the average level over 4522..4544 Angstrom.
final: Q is 1.09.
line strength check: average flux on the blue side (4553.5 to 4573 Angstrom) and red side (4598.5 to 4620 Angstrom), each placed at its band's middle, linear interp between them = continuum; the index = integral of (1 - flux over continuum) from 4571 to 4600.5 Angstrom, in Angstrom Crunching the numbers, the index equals 1.2 Angstrom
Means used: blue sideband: 1.47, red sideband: 1.48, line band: 1.42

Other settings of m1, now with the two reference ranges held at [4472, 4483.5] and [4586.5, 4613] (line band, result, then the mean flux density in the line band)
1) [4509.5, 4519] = 0.3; 1.36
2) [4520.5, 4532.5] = 1.0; 1.29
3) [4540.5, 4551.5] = 0.5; 1.36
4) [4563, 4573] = -0.5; 1.5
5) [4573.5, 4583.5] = 0.0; 1.43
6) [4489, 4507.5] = -0.2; 1.41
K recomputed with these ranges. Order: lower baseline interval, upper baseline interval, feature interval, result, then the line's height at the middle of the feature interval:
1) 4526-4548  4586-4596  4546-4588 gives -0.05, 1.37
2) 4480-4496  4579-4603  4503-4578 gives 0.01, 1.4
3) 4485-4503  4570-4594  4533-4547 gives 0.07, 1.41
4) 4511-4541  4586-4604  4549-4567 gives -0.06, 1.35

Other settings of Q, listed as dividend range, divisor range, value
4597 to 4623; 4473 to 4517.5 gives 1.06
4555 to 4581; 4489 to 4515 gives 1.04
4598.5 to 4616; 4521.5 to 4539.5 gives 1.17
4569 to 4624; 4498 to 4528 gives 1.06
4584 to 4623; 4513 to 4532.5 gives 1.11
